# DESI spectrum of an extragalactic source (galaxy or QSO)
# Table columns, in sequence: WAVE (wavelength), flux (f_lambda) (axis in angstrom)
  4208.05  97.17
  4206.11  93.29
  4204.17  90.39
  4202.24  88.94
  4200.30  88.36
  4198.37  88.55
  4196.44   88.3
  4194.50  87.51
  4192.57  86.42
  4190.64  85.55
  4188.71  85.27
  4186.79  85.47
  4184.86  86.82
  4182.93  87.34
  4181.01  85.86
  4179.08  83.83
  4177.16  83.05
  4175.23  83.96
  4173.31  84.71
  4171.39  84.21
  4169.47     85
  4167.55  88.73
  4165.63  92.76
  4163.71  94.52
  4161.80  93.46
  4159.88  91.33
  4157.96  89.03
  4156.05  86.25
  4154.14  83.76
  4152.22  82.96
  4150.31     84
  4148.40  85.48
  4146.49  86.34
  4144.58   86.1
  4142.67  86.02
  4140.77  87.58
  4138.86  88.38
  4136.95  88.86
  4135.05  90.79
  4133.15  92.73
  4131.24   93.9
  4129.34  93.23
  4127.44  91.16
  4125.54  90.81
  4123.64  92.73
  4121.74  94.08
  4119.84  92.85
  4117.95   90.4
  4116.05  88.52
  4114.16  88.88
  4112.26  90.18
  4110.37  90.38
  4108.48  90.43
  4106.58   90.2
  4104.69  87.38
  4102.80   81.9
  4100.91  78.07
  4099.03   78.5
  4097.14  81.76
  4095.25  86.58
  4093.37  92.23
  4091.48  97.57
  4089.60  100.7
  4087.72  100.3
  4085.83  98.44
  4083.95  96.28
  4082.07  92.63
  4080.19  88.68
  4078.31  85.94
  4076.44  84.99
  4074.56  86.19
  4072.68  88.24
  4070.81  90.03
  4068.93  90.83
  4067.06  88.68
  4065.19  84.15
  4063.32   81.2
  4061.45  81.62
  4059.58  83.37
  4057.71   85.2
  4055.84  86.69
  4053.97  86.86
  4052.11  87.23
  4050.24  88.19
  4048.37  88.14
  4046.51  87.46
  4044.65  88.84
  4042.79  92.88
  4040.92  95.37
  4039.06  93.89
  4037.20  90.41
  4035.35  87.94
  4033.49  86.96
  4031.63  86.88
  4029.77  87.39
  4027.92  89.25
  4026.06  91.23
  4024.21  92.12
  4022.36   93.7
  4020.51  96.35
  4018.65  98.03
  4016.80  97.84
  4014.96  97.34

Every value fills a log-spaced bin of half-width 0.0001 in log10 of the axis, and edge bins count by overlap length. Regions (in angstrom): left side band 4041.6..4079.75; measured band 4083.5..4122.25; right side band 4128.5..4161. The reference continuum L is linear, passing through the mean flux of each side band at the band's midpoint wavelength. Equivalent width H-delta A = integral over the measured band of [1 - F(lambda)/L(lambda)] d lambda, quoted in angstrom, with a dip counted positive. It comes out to -1.2 angstrom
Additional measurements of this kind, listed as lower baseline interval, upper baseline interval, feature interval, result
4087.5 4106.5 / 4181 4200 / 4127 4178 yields -0.4 angstrom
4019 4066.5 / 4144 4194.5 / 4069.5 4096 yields -1.2 angstrom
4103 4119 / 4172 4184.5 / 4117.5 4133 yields -0.7 angstrom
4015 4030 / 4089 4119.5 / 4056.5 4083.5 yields 1.2 angstrom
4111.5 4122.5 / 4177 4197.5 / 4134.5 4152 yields 0.4 angstrom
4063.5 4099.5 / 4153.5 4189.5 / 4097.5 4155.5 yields 0.3 angstrom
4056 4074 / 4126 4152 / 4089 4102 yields -0.1 angstrom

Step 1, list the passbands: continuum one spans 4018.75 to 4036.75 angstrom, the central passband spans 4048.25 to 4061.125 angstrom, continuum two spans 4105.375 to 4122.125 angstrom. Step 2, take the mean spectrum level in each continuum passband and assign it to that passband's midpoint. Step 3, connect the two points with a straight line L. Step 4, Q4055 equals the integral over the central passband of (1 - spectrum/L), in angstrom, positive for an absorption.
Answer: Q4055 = 0.6 angstrom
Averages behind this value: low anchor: 90.6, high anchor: 90.5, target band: 86.1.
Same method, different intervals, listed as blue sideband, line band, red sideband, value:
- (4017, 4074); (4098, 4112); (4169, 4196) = 0.32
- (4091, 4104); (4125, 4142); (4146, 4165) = -0.80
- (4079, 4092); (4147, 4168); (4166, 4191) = -0.10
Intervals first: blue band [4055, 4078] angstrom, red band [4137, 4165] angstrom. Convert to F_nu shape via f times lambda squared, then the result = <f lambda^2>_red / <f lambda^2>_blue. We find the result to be 1.1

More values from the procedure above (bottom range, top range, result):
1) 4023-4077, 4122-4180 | 1.05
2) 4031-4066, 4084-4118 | 1.05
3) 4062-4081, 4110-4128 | 1.07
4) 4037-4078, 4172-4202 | 1.05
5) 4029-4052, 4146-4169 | 1.04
